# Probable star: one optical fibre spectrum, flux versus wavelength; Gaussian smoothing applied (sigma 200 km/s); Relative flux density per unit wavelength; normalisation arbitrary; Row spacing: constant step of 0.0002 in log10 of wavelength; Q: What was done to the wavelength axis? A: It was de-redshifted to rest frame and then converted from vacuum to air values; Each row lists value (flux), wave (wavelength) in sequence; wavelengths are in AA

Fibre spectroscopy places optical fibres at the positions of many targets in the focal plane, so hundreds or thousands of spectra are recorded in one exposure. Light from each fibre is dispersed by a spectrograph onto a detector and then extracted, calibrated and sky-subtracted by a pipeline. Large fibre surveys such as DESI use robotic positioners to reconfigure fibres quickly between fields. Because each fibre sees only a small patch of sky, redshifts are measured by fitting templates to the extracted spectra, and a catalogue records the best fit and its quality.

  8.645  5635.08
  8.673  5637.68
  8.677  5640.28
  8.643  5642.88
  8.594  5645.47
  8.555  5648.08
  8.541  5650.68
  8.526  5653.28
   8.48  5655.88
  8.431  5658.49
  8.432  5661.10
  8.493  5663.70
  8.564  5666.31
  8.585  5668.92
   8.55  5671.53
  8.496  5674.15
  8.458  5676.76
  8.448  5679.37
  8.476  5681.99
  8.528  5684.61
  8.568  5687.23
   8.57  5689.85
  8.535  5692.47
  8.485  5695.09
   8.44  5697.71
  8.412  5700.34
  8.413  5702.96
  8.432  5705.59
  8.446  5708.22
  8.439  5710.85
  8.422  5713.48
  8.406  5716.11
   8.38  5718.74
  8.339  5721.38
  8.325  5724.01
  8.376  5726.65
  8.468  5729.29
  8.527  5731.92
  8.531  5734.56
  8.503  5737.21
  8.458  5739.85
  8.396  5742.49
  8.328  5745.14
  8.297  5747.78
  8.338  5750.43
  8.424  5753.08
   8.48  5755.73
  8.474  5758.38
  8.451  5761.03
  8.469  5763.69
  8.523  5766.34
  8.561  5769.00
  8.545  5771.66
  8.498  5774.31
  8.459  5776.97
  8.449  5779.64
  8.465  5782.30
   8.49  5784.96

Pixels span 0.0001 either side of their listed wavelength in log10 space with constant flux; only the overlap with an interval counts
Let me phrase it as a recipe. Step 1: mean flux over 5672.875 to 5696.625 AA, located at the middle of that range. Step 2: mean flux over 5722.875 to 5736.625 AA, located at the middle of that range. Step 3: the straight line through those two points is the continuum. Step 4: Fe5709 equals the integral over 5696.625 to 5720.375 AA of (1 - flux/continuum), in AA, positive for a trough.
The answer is 0.2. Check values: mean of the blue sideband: 8.51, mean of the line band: 8.42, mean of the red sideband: 8.45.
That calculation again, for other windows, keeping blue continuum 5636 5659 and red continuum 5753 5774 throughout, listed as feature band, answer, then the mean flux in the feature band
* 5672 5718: 0.4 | 8.47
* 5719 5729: 0.2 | 8.36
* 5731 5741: 0.0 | 8.5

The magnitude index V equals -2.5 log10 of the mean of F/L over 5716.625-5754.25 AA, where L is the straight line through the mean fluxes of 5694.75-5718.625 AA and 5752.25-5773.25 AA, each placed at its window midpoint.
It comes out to 0.007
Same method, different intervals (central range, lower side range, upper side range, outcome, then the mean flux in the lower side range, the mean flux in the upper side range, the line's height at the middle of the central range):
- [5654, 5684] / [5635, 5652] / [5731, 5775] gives 0.011 mag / 8.61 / 8.46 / 8.58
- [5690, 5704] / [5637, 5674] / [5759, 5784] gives 0.007 mag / 8.55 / 8.49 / 8.53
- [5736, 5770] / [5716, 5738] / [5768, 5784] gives 0.003 mag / 8.43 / 8.5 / 8.46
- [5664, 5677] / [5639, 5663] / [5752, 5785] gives 0.000 mag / 8.54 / 8.48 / 8.53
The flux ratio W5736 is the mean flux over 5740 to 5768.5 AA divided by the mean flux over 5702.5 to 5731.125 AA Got 1.00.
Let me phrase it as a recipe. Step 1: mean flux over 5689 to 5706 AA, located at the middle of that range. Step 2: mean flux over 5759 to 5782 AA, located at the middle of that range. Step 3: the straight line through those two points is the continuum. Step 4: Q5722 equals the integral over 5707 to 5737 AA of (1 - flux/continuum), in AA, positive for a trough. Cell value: 0.2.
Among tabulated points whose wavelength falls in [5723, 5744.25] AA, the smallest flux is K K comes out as 8.325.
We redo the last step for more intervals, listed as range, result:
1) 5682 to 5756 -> 8.297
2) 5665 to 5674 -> 8.55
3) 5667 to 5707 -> 8.412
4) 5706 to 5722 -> 8.339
